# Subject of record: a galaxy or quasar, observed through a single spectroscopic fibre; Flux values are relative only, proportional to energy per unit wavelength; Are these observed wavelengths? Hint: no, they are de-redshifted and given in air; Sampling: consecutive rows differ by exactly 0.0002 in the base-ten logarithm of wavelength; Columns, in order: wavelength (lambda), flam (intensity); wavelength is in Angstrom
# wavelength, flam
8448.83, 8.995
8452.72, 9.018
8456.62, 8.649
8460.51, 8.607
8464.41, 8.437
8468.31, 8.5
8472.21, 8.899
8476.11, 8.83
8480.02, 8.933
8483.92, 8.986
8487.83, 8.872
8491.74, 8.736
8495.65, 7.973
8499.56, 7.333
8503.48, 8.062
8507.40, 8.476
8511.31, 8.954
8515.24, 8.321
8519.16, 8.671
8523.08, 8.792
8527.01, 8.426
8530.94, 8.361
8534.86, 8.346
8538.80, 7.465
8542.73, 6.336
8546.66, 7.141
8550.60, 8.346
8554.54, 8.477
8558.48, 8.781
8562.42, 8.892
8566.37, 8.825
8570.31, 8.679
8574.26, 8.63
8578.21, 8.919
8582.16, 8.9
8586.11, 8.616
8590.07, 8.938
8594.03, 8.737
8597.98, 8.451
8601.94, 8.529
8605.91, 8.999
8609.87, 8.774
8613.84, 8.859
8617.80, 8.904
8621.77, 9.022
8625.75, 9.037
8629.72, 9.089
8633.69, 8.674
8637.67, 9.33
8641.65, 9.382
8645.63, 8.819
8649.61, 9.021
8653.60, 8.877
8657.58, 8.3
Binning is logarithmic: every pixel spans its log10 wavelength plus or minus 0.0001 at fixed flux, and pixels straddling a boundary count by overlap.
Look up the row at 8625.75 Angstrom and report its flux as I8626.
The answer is 9.037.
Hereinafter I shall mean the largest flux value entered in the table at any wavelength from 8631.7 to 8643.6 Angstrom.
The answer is 9.382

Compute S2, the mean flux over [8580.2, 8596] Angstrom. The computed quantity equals 8.79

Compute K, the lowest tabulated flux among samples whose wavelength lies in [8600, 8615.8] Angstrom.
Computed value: 8.529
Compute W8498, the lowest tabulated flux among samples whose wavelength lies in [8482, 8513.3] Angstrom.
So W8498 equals 7.333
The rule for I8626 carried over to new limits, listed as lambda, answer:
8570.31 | 8.679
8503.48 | 8.062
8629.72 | 9.089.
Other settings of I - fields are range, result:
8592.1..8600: 8.737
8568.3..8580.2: 8.919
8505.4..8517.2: 8.954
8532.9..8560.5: 8.781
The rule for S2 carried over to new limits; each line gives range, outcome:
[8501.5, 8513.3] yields 8.49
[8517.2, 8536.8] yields 8.52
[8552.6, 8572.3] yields 8.73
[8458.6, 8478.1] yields 8.65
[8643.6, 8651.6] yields 8.93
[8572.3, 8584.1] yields 8.82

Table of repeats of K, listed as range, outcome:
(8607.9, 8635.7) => 8.674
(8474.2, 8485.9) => 8.83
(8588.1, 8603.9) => 8.451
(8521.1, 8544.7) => 6.336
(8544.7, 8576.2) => 7.141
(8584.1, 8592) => 8.616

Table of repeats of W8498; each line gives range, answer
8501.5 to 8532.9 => 8.062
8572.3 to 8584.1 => 8.63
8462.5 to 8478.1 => 8.437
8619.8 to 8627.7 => 9.022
